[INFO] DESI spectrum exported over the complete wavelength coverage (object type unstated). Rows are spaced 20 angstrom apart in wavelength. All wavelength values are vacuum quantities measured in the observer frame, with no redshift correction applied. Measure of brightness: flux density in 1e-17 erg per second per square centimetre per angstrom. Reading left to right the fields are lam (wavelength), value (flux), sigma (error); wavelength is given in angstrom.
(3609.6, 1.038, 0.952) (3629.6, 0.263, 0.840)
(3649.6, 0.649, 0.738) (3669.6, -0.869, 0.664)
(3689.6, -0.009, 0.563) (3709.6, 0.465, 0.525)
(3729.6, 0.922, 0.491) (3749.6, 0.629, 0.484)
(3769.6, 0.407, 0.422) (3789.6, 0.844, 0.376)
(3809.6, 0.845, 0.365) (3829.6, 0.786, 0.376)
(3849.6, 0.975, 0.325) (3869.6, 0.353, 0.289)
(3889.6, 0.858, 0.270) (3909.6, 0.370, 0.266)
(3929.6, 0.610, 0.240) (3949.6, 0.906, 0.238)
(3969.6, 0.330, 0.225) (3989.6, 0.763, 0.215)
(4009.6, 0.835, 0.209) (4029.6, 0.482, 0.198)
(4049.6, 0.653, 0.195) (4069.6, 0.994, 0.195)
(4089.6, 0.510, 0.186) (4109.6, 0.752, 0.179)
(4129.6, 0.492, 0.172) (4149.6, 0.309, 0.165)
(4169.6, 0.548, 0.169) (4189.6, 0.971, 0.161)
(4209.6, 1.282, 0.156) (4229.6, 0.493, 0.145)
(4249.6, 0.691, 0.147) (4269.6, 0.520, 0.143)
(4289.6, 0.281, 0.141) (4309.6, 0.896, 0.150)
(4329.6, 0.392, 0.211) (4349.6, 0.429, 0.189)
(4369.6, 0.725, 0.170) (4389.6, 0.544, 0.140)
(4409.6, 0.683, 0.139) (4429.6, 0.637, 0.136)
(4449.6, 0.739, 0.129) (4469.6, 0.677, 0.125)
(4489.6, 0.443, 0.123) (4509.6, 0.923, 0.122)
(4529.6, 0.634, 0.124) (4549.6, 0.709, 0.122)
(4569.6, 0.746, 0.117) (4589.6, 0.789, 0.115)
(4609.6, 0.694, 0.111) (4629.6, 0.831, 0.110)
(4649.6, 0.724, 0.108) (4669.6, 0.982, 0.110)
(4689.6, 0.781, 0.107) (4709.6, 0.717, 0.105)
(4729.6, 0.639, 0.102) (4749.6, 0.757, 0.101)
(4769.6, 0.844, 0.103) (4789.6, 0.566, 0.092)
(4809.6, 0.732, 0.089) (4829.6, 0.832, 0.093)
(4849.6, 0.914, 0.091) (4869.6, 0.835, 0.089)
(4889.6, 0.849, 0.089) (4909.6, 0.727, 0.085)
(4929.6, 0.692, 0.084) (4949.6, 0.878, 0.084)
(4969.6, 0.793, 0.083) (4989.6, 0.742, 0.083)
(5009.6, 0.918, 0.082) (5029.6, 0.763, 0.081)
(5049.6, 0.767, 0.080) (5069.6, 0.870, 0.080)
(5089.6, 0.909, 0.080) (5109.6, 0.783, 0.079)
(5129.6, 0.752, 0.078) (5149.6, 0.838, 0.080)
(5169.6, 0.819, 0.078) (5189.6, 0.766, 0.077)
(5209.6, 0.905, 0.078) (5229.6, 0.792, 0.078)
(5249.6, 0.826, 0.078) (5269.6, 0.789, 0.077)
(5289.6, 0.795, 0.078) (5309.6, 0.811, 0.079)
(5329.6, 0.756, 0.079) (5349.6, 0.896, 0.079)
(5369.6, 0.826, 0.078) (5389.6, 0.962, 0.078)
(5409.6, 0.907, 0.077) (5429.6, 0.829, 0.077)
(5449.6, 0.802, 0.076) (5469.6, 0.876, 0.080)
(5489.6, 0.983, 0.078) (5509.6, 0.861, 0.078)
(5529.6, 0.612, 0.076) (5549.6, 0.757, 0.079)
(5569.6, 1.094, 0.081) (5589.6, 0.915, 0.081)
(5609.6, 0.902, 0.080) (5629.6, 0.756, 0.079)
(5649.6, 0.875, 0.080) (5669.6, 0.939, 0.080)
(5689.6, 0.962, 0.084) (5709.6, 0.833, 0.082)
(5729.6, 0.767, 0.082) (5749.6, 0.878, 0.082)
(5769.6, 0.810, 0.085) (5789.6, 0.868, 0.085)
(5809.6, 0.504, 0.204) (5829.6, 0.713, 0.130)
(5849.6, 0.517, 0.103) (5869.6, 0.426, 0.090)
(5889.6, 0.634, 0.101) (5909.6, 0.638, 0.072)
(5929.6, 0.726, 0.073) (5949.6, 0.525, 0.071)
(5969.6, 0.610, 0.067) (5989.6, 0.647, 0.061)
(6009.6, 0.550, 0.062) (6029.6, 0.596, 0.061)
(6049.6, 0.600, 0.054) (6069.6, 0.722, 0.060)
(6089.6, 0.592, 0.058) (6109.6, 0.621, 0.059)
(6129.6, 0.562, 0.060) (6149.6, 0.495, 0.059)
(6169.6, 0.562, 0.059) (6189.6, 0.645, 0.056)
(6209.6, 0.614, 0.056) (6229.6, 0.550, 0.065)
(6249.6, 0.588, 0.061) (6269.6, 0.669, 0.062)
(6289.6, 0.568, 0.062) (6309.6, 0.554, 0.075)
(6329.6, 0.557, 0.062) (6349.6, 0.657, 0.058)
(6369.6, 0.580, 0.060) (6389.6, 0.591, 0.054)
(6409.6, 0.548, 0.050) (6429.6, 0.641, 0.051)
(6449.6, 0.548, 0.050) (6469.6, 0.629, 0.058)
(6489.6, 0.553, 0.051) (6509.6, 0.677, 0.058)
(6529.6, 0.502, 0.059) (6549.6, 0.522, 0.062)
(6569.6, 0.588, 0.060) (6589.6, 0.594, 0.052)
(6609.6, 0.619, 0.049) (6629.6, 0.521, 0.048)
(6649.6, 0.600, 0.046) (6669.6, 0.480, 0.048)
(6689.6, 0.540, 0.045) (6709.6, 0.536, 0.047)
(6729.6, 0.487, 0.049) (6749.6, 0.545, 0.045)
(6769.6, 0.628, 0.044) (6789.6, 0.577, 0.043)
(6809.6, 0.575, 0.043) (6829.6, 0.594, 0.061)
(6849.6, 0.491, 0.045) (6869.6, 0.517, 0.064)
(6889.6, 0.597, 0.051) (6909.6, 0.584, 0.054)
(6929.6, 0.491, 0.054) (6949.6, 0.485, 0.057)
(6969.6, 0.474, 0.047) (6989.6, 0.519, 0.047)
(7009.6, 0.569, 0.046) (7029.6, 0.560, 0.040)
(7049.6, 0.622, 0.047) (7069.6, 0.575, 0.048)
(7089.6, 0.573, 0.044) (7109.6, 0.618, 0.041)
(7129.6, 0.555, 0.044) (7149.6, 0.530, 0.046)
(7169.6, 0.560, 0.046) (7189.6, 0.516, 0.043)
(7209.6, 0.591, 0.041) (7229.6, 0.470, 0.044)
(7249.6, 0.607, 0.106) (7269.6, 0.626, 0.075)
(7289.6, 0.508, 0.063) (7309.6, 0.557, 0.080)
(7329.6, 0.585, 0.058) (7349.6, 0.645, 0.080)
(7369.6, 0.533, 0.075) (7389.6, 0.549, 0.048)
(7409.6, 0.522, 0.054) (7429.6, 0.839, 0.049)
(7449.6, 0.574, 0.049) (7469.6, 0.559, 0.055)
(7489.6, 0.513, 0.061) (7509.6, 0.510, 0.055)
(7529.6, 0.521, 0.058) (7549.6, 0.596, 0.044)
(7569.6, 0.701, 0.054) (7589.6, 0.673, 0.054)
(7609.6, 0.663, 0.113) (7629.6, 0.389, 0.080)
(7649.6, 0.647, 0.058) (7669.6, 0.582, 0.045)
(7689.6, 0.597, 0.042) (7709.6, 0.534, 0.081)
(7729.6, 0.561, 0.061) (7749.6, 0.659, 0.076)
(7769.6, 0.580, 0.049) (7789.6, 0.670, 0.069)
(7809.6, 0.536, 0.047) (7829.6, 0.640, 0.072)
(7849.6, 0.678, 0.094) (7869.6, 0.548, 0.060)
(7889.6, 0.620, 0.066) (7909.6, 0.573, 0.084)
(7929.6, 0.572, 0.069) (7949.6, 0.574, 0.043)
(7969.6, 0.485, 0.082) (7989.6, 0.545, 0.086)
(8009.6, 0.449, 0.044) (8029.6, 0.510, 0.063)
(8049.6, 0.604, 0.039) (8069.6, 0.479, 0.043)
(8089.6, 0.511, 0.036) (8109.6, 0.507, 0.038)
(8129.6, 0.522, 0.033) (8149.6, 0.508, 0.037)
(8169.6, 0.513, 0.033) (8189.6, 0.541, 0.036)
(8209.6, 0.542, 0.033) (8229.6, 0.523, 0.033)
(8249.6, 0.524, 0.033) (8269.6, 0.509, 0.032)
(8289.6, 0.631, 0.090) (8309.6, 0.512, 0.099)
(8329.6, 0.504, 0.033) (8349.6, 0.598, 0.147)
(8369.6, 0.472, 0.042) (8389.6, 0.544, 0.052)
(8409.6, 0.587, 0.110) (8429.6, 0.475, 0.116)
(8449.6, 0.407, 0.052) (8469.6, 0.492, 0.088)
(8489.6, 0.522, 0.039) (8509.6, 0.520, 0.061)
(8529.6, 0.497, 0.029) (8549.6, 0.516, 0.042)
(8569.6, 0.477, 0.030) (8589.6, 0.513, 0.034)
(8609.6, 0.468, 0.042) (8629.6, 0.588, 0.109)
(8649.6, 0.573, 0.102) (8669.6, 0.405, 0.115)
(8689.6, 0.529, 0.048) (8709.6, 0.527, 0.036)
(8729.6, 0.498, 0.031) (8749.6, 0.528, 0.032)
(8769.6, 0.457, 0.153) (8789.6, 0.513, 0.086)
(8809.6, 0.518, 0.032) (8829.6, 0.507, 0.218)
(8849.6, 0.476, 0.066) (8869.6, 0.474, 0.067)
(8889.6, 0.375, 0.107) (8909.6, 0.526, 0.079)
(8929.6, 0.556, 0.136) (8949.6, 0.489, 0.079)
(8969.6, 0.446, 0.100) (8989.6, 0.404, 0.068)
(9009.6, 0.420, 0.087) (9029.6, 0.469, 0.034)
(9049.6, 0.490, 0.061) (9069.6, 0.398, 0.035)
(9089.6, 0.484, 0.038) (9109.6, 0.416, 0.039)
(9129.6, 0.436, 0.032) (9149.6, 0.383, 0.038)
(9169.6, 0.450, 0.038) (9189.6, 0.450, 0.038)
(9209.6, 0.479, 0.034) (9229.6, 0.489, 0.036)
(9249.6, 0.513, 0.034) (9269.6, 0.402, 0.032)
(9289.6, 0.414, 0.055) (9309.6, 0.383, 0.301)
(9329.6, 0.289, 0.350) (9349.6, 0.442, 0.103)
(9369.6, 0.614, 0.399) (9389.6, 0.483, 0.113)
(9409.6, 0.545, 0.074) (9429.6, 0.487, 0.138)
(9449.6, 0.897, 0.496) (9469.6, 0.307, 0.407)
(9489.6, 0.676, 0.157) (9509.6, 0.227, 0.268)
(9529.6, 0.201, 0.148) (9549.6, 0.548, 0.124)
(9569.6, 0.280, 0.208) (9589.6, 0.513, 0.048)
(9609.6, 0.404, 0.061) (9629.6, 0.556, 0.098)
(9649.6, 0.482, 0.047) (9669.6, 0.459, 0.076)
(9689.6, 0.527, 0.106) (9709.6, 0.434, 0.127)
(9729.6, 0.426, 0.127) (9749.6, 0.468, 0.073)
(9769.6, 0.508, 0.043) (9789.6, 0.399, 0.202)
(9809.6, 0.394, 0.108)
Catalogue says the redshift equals 0.131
